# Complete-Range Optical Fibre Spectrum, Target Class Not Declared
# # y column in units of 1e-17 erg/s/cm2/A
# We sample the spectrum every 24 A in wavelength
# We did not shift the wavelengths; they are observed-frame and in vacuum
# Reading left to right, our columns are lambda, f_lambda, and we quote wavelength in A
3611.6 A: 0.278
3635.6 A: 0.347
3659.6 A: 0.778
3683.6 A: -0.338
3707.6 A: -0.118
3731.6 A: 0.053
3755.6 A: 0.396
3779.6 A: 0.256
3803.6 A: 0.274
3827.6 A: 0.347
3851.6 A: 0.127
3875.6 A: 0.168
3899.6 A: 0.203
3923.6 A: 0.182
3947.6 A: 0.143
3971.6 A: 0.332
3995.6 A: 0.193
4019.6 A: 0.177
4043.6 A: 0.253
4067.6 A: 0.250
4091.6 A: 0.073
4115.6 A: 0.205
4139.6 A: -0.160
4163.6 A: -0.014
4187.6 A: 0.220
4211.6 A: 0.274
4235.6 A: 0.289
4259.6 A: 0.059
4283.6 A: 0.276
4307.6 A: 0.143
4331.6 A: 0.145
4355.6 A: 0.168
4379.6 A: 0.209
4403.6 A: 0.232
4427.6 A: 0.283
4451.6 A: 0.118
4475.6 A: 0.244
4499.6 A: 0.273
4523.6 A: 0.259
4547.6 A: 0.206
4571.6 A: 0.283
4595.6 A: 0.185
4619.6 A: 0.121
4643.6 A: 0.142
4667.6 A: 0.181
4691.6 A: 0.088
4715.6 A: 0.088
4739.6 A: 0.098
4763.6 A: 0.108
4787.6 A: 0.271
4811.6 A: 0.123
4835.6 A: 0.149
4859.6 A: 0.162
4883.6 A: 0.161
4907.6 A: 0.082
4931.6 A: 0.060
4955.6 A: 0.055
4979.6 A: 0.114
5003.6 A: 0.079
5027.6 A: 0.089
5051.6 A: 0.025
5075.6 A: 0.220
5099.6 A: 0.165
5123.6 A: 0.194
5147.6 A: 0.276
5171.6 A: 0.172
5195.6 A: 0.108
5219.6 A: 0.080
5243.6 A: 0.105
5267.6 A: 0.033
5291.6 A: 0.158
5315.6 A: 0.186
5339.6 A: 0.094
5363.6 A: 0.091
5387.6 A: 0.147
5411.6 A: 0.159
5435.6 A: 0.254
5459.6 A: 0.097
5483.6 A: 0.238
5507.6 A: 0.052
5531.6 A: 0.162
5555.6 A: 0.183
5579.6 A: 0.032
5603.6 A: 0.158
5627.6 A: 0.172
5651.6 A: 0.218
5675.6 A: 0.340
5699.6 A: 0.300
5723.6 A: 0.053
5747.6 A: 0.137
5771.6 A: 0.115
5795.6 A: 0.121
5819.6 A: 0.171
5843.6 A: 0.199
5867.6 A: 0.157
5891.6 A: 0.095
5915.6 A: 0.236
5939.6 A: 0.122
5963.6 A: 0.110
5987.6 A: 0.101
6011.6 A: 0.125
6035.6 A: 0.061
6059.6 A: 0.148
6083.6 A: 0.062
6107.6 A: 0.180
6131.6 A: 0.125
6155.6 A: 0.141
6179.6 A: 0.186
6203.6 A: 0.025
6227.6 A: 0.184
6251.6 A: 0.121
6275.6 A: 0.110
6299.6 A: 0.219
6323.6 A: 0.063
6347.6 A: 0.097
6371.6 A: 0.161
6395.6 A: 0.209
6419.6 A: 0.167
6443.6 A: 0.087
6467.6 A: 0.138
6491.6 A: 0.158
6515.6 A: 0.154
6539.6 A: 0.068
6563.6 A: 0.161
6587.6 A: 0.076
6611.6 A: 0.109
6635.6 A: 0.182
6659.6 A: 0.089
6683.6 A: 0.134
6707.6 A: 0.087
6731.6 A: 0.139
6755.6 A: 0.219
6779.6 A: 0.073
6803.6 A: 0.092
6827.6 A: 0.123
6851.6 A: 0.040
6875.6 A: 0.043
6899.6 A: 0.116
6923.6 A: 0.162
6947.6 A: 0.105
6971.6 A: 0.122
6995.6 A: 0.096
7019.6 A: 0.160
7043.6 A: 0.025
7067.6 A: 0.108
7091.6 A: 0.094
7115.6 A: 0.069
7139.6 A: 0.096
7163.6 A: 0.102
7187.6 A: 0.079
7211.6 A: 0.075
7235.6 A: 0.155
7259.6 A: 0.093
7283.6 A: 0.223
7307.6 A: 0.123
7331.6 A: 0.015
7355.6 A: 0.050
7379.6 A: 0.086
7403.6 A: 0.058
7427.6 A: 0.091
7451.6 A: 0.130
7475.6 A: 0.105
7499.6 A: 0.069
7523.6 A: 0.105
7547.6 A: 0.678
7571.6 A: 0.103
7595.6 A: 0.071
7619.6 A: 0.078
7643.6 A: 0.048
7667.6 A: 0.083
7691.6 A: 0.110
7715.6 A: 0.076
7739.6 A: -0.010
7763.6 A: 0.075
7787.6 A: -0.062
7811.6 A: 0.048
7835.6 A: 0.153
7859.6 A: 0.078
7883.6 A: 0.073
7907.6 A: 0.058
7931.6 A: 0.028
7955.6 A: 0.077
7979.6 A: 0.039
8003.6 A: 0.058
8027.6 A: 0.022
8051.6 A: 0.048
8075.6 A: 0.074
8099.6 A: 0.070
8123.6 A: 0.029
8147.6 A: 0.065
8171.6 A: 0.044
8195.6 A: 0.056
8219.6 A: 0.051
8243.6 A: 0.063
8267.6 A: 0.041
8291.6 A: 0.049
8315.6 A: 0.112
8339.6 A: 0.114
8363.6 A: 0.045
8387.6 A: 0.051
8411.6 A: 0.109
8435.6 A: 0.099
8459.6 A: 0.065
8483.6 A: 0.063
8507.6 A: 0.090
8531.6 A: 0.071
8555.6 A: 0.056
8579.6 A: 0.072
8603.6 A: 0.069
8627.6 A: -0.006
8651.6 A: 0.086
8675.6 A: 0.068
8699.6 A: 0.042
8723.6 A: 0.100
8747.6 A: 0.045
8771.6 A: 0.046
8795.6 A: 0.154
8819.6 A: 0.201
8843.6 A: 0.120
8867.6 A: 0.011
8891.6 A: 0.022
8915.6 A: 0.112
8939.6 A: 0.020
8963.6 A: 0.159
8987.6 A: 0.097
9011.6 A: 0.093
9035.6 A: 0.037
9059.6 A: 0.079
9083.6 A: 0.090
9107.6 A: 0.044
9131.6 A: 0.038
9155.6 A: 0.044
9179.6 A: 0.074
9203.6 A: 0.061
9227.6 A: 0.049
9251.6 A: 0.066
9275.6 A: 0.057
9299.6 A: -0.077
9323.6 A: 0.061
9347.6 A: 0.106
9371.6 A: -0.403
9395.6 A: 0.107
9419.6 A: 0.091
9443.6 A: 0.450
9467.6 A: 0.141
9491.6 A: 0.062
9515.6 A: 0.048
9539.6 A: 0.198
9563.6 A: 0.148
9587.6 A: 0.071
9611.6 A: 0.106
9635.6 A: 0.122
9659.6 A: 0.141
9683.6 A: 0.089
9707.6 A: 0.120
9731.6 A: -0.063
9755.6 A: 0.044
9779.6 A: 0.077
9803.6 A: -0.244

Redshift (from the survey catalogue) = 1.025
